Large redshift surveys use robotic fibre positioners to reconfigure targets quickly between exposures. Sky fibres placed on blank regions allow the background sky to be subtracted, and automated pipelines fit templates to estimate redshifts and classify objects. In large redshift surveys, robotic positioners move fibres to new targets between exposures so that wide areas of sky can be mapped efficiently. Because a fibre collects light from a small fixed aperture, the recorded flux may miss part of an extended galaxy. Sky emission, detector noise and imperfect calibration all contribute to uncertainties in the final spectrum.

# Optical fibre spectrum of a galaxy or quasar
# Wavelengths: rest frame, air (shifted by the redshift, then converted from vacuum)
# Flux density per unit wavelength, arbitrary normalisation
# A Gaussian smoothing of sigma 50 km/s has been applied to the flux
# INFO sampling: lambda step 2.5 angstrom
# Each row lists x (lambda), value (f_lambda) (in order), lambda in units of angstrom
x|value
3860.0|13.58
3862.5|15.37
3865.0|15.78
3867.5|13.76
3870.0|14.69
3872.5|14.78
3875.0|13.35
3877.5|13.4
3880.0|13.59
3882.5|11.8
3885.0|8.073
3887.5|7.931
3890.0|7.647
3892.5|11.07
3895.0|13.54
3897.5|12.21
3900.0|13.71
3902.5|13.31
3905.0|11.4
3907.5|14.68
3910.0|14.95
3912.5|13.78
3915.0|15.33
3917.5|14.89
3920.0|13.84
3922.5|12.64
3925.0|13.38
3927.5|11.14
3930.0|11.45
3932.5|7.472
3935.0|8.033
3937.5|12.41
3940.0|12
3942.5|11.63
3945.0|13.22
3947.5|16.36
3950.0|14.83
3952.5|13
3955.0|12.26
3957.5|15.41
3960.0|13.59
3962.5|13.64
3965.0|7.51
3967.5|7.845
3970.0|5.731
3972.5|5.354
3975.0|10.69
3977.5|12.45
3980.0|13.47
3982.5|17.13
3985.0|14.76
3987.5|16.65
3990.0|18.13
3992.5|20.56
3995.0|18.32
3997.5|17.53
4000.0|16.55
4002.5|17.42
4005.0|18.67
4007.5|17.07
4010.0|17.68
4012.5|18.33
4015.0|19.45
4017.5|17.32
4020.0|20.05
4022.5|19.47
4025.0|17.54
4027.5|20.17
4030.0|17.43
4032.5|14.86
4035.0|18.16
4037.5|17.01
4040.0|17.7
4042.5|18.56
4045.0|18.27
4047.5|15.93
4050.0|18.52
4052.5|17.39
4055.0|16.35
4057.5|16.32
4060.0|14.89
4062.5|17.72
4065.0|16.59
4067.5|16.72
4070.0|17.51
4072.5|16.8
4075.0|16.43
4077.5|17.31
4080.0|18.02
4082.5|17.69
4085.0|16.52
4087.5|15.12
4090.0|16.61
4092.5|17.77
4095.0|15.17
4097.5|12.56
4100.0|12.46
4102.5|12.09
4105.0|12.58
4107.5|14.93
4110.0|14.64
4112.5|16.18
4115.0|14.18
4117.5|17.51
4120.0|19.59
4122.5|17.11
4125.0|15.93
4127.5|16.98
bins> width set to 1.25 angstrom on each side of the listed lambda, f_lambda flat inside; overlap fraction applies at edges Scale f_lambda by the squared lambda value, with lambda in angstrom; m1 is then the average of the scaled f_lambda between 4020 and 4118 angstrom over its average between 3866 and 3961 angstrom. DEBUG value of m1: 1.41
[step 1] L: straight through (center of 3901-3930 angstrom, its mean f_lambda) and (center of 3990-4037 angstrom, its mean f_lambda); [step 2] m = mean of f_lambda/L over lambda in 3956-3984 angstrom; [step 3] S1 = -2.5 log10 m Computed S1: 0.39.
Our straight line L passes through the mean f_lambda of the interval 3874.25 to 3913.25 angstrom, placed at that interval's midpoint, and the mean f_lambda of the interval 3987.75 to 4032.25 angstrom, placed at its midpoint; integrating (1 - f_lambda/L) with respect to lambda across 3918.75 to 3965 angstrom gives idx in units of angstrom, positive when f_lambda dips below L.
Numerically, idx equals 7.0 angstrom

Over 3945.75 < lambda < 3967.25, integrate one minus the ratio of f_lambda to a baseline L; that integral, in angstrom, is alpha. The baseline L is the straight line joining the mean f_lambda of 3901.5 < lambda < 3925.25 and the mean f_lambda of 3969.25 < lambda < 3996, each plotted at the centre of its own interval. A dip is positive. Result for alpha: 1.4 angstrom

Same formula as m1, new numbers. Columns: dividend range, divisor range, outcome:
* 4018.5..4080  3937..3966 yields 1.40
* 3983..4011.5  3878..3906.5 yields 1.63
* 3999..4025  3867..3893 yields 1.65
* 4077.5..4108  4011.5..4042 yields 0.87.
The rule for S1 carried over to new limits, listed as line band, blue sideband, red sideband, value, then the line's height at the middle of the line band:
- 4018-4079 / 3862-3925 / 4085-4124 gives -0.19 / 14.7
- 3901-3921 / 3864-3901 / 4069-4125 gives -0.10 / 12.8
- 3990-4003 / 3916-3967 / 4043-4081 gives -0.24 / 14.5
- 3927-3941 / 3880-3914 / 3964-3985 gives 0.08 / 11.2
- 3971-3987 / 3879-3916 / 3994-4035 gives 0.30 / 16.2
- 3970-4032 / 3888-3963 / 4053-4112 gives -0.16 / 14.2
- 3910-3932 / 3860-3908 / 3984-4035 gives 0.08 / 14.2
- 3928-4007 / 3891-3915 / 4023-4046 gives 0.16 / 15.5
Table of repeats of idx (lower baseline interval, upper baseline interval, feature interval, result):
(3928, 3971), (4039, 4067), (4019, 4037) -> -2.77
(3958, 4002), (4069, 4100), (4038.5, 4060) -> -2.58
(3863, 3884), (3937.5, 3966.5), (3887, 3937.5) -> 4.66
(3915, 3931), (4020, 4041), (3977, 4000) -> -0.89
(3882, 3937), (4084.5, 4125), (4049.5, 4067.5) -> -2.78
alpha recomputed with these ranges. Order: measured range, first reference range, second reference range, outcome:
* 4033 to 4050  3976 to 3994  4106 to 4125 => -1.5 angstrom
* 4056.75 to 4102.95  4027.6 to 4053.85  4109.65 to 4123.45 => 2.7 angstrom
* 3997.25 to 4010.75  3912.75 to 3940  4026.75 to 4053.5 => -1.4 angstrom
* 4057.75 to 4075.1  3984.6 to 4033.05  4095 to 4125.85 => -0.4 angstrom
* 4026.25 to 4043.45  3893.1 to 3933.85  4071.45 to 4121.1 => -3.4 angstrom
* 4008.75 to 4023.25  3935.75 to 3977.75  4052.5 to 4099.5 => -4.9 angstrom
